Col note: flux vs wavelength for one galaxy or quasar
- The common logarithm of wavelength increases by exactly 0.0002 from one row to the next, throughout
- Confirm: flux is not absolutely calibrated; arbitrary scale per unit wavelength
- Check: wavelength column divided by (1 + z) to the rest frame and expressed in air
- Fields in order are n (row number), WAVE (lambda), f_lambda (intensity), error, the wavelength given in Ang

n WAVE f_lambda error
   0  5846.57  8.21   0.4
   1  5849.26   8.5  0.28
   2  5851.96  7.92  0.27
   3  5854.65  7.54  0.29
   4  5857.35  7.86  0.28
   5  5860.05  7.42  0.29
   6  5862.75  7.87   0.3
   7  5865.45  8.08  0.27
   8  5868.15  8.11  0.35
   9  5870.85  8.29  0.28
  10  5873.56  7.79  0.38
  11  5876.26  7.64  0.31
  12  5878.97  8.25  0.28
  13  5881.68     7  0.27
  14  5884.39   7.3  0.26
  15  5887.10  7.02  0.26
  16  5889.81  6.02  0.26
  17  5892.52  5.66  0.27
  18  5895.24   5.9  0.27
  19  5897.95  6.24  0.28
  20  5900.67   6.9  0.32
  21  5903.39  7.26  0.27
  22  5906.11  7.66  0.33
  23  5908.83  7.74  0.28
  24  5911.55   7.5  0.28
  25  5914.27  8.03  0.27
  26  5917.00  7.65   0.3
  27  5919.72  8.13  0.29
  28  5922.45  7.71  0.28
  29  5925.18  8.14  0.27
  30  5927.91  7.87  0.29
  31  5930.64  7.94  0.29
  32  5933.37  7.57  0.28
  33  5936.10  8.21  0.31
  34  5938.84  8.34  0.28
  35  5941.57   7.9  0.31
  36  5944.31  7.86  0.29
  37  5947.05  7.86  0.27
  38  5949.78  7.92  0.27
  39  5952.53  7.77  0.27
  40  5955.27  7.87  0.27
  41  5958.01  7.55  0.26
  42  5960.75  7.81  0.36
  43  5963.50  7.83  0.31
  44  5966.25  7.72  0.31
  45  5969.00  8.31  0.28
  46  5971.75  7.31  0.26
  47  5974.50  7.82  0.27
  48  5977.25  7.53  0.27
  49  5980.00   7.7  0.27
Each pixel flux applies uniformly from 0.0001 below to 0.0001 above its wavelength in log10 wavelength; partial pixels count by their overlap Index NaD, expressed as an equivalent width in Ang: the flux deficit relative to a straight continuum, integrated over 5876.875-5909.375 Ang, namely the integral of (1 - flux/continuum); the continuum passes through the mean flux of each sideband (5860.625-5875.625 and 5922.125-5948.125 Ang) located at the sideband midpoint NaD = 4.3 Ang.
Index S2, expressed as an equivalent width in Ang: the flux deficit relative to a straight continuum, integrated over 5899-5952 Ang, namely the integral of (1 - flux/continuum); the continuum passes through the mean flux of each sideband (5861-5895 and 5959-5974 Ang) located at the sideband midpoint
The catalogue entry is -1.36 Ang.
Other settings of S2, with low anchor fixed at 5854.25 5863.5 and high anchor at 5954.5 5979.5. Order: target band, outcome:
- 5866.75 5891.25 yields 0.63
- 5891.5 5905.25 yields 2.22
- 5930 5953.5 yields -0.62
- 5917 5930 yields -0.36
